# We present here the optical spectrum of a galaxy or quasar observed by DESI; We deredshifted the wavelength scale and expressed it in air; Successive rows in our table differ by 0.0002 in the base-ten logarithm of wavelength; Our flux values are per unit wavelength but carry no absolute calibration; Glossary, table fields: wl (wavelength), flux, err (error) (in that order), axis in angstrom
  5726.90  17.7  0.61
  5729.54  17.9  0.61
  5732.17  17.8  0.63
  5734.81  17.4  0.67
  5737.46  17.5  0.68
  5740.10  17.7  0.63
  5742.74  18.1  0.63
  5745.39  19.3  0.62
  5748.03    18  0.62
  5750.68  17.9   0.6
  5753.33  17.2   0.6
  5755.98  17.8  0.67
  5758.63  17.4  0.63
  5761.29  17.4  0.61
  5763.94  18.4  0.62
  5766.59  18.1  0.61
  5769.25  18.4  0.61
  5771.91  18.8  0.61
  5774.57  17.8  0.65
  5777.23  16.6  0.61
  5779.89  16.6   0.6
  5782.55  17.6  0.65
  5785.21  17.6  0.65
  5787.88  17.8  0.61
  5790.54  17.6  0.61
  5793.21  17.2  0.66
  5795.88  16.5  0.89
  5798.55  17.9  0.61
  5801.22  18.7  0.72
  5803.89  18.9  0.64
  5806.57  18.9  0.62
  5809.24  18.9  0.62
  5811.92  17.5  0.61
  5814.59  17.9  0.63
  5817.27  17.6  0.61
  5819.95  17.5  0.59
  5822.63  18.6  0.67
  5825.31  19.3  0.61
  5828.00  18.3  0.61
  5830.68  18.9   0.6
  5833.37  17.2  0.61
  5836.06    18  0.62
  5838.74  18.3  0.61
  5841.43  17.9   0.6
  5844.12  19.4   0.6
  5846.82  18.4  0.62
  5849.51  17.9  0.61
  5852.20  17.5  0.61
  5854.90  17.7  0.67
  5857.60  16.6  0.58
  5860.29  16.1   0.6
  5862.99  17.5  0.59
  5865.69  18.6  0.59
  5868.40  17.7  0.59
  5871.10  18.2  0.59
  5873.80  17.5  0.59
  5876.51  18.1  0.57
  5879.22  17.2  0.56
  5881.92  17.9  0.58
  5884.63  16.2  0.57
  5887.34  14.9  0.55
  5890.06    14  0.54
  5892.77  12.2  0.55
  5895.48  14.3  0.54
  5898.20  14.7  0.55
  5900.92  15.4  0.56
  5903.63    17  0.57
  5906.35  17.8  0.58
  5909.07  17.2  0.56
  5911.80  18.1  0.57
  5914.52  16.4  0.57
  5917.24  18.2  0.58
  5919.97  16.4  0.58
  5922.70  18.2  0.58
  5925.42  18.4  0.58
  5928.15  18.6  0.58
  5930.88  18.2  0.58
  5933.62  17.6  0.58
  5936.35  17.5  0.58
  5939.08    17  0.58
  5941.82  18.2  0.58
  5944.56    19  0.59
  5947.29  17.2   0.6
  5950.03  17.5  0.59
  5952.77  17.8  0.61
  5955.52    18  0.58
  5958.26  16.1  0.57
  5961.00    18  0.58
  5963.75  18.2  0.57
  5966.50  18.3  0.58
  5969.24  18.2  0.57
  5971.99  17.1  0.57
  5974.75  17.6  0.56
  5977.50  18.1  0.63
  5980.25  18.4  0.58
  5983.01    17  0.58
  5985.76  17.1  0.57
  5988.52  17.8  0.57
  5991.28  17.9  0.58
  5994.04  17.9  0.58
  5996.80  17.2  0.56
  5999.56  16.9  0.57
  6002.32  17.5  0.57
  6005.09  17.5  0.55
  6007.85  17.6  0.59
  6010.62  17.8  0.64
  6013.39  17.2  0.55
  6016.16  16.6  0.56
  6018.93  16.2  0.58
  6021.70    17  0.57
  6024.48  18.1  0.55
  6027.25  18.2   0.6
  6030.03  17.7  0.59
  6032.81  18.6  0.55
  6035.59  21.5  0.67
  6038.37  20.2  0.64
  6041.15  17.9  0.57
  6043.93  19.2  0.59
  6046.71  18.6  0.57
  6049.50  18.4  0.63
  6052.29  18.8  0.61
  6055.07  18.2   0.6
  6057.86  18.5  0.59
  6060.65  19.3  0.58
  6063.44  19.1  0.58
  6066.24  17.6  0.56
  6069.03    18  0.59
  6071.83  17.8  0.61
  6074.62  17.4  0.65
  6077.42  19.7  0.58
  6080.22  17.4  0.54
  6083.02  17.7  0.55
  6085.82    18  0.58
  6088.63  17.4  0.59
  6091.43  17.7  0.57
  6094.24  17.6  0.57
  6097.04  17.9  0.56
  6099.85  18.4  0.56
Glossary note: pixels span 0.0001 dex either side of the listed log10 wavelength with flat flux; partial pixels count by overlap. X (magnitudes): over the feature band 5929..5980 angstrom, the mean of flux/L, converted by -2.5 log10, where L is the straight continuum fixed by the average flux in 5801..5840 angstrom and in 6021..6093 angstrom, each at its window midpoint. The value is 0.03 mag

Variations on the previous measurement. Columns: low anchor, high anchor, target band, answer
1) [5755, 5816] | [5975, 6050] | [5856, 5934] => 0.06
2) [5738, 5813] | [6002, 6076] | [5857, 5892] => 0.07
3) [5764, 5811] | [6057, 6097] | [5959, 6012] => 0.02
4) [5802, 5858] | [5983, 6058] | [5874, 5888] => 0.07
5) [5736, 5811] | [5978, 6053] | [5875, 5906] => 0.14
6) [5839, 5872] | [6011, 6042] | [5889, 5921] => 0.12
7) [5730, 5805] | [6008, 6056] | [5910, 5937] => 0.02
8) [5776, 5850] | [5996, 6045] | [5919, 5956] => 0.01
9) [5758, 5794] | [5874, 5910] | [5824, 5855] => -0.09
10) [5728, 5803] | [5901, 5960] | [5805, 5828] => -0.03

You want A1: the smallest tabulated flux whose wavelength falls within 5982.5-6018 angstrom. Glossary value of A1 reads 16.6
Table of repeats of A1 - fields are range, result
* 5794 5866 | 16.1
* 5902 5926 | 16.4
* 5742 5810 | 16.5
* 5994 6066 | 16.2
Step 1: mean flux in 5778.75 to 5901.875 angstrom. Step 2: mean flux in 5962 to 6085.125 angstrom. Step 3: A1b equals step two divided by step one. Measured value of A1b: 1.04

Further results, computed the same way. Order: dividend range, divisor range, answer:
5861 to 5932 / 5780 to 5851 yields 0.93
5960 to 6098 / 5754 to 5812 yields 1.01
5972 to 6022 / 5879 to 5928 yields 1.06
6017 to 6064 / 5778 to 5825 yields 1.04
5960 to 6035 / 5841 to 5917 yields 1.05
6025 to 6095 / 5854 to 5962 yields 1.08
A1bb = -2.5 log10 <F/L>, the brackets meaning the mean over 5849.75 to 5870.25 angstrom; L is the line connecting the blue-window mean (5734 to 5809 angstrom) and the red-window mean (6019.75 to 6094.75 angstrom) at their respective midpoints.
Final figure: 0.03 mag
